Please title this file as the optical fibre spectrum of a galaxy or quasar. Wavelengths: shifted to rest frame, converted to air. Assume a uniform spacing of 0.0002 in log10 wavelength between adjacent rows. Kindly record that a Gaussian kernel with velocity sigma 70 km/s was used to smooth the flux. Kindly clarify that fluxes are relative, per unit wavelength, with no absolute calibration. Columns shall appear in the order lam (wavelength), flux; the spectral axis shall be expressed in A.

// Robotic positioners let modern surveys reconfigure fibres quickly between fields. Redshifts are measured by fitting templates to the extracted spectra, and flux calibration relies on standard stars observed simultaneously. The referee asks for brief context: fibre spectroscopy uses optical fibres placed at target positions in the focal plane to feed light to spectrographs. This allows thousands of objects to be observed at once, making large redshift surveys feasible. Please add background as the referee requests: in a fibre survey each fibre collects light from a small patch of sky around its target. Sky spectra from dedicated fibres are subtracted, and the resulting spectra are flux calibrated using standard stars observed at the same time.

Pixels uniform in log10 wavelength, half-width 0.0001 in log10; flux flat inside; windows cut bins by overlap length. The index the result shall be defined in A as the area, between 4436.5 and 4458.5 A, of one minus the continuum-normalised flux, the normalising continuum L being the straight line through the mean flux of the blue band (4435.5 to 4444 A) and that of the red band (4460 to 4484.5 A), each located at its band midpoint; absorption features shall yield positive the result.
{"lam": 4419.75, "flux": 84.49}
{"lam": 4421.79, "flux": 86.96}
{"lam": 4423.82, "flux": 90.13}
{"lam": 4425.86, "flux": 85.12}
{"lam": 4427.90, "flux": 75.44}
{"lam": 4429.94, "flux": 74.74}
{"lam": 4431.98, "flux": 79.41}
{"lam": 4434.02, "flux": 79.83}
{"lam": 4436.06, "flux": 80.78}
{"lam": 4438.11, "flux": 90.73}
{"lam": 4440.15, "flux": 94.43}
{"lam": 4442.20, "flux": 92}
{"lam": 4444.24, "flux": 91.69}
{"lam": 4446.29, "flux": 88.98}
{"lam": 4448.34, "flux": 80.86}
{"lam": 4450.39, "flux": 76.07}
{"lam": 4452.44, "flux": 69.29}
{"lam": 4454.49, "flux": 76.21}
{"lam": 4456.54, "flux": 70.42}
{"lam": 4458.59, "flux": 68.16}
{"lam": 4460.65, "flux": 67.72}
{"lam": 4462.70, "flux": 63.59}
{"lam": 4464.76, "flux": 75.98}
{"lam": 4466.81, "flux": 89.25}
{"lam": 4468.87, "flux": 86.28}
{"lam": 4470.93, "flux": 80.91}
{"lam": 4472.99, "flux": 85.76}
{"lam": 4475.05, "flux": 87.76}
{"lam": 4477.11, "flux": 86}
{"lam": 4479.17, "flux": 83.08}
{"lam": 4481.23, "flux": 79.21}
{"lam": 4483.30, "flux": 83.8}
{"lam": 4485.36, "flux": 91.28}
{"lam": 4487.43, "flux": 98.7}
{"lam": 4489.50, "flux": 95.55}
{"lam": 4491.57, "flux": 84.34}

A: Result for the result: 1.44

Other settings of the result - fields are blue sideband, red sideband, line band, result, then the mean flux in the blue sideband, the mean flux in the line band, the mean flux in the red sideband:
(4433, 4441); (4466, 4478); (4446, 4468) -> 2.9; 86.3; 74.8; 85.9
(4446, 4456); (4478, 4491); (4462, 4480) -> 0.3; 77.1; 82.4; 88.4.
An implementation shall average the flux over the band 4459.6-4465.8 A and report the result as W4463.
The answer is 69.2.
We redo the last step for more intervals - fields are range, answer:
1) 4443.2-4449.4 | 87.1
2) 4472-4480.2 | 85.7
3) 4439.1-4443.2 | 93.2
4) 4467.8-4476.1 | 85.2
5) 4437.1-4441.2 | 92.6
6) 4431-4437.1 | 80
